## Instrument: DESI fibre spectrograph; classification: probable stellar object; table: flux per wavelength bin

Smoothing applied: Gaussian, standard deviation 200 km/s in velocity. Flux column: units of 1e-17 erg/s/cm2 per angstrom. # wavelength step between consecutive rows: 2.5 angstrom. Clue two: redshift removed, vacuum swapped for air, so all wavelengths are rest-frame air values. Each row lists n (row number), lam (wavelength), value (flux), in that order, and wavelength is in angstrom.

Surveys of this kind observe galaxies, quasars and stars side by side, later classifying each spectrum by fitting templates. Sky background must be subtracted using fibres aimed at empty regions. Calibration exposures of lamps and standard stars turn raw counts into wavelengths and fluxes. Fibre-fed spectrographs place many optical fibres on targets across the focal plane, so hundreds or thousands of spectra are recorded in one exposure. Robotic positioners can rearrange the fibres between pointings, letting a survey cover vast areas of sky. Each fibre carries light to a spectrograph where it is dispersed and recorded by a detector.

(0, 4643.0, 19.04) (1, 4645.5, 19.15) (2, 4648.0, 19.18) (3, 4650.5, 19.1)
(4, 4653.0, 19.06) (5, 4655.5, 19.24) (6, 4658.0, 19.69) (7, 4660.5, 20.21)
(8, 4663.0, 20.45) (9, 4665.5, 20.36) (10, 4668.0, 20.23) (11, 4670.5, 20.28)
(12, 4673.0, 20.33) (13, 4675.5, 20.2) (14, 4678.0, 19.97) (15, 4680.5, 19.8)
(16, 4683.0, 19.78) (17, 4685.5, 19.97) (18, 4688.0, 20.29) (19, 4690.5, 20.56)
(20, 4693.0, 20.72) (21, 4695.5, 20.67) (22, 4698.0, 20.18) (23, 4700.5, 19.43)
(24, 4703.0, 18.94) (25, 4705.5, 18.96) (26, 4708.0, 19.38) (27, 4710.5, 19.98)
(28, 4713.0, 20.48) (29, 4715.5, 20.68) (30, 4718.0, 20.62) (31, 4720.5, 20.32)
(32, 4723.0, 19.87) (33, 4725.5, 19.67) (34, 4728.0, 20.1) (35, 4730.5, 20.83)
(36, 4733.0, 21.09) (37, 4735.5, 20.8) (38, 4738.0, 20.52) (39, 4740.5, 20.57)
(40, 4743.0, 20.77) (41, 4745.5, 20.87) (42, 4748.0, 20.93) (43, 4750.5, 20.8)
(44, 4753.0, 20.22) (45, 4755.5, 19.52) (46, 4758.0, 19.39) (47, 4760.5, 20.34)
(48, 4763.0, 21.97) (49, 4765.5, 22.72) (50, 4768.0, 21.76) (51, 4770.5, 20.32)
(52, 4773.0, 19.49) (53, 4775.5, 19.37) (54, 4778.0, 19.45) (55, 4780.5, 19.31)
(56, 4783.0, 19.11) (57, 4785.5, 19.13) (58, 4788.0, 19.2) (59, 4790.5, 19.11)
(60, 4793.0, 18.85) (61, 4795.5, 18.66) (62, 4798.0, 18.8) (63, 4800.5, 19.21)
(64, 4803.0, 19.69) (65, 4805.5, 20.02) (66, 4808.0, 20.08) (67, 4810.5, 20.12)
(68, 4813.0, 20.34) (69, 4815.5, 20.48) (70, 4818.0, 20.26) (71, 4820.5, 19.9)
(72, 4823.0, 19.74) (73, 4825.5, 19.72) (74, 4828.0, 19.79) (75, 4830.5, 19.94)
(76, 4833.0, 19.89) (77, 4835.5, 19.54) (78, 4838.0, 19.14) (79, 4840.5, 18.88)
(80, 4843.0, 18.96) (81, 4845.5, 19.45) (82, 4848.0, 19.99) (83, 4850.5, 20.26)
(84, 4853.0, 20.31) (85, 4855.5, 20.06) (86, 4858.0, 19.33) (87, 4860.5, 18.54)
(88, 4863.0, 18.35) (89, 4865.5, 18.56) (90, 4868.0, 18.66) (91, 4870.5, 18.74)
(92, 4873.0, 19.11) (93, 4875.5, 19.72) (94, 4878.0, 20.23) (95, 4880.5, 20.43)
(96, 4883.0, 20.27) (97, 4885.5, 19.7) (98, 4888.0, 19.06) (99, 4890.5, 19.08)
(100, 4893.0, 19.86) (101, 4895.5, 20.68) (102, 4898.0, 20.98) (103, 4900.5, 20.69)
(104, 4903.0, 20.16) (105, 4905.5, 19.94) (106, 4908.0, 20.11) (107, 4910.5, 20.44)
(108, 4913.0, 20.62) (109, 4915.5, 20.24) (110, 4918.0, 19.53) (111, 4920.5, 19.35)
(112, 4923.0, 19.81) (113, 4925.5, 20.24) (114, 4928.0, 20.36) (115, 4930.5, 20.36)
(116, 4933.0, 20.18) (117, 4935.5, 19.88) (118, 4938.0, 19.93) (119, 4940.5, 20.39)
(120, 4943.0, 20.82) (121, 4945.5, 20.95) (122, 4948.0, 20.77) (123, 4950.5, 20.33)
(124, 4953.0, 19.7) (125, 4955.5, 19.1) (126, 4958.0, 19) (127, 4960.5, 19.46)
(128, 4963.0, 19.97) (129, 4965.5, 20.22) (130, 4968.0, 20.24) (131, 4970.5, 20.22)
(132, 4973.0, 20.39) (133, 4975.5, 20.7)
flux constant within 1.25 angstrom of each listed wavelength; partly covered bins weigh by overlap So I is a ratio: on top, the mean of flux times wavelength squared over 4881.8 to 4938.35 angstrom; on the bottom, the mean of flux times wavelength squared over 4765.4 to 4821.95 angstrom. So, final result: 1.1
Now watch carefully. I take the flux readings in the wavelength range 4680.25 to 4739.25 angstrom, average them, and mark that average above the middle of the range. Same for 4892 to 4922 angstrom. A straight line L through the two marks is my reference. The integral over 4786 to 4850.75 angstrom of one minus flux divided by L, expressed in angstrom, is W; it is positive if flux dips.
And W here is 1.9 angstrom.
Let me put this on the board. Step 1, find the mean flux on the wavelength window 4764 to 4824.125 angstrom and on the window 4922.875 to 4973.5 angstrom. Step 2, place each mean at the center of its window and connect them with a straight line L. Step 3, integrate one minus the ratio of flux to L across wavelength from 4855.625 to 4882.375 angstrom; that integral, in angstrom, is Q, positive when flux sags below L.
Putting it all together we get 1.0 angstrom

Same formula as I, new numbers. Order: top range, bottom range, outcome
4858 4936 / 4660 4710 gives 1.08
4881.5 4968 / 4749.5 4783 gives 1.06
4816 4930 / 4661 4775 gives 1.04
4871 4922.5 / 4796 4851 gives 1.04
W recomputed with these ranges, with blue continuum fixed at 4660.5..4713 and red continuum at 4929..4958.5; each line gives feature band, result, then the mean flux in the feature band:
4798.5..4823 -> 0.16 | 20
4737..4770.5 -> -1.19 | 20.8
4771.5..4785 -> 0.49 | 19.4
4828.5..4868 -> 1.40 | 19.4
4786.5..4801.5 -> 0.83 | 19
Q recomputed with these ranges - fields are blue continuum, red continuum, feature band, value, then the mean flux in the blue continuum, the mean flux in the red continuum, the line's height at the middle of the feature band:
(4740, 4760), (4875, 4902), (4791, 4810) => 0.9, 20.4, 20.1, 20.3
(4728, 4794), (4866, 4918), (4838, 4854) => 0.3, 20.3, 19.9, 20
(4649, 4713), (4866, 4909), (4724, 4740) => -0.5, 19.9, 19.8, 19.9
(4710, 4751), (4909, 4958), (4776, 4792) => 0.9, 20.5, 20.1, 20.4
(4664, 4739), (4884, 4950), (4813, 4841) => 0.5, 20.2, 20.2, 20.2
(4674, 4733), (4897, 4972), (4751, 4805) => 0.8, 20.1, 20.1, 20.1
